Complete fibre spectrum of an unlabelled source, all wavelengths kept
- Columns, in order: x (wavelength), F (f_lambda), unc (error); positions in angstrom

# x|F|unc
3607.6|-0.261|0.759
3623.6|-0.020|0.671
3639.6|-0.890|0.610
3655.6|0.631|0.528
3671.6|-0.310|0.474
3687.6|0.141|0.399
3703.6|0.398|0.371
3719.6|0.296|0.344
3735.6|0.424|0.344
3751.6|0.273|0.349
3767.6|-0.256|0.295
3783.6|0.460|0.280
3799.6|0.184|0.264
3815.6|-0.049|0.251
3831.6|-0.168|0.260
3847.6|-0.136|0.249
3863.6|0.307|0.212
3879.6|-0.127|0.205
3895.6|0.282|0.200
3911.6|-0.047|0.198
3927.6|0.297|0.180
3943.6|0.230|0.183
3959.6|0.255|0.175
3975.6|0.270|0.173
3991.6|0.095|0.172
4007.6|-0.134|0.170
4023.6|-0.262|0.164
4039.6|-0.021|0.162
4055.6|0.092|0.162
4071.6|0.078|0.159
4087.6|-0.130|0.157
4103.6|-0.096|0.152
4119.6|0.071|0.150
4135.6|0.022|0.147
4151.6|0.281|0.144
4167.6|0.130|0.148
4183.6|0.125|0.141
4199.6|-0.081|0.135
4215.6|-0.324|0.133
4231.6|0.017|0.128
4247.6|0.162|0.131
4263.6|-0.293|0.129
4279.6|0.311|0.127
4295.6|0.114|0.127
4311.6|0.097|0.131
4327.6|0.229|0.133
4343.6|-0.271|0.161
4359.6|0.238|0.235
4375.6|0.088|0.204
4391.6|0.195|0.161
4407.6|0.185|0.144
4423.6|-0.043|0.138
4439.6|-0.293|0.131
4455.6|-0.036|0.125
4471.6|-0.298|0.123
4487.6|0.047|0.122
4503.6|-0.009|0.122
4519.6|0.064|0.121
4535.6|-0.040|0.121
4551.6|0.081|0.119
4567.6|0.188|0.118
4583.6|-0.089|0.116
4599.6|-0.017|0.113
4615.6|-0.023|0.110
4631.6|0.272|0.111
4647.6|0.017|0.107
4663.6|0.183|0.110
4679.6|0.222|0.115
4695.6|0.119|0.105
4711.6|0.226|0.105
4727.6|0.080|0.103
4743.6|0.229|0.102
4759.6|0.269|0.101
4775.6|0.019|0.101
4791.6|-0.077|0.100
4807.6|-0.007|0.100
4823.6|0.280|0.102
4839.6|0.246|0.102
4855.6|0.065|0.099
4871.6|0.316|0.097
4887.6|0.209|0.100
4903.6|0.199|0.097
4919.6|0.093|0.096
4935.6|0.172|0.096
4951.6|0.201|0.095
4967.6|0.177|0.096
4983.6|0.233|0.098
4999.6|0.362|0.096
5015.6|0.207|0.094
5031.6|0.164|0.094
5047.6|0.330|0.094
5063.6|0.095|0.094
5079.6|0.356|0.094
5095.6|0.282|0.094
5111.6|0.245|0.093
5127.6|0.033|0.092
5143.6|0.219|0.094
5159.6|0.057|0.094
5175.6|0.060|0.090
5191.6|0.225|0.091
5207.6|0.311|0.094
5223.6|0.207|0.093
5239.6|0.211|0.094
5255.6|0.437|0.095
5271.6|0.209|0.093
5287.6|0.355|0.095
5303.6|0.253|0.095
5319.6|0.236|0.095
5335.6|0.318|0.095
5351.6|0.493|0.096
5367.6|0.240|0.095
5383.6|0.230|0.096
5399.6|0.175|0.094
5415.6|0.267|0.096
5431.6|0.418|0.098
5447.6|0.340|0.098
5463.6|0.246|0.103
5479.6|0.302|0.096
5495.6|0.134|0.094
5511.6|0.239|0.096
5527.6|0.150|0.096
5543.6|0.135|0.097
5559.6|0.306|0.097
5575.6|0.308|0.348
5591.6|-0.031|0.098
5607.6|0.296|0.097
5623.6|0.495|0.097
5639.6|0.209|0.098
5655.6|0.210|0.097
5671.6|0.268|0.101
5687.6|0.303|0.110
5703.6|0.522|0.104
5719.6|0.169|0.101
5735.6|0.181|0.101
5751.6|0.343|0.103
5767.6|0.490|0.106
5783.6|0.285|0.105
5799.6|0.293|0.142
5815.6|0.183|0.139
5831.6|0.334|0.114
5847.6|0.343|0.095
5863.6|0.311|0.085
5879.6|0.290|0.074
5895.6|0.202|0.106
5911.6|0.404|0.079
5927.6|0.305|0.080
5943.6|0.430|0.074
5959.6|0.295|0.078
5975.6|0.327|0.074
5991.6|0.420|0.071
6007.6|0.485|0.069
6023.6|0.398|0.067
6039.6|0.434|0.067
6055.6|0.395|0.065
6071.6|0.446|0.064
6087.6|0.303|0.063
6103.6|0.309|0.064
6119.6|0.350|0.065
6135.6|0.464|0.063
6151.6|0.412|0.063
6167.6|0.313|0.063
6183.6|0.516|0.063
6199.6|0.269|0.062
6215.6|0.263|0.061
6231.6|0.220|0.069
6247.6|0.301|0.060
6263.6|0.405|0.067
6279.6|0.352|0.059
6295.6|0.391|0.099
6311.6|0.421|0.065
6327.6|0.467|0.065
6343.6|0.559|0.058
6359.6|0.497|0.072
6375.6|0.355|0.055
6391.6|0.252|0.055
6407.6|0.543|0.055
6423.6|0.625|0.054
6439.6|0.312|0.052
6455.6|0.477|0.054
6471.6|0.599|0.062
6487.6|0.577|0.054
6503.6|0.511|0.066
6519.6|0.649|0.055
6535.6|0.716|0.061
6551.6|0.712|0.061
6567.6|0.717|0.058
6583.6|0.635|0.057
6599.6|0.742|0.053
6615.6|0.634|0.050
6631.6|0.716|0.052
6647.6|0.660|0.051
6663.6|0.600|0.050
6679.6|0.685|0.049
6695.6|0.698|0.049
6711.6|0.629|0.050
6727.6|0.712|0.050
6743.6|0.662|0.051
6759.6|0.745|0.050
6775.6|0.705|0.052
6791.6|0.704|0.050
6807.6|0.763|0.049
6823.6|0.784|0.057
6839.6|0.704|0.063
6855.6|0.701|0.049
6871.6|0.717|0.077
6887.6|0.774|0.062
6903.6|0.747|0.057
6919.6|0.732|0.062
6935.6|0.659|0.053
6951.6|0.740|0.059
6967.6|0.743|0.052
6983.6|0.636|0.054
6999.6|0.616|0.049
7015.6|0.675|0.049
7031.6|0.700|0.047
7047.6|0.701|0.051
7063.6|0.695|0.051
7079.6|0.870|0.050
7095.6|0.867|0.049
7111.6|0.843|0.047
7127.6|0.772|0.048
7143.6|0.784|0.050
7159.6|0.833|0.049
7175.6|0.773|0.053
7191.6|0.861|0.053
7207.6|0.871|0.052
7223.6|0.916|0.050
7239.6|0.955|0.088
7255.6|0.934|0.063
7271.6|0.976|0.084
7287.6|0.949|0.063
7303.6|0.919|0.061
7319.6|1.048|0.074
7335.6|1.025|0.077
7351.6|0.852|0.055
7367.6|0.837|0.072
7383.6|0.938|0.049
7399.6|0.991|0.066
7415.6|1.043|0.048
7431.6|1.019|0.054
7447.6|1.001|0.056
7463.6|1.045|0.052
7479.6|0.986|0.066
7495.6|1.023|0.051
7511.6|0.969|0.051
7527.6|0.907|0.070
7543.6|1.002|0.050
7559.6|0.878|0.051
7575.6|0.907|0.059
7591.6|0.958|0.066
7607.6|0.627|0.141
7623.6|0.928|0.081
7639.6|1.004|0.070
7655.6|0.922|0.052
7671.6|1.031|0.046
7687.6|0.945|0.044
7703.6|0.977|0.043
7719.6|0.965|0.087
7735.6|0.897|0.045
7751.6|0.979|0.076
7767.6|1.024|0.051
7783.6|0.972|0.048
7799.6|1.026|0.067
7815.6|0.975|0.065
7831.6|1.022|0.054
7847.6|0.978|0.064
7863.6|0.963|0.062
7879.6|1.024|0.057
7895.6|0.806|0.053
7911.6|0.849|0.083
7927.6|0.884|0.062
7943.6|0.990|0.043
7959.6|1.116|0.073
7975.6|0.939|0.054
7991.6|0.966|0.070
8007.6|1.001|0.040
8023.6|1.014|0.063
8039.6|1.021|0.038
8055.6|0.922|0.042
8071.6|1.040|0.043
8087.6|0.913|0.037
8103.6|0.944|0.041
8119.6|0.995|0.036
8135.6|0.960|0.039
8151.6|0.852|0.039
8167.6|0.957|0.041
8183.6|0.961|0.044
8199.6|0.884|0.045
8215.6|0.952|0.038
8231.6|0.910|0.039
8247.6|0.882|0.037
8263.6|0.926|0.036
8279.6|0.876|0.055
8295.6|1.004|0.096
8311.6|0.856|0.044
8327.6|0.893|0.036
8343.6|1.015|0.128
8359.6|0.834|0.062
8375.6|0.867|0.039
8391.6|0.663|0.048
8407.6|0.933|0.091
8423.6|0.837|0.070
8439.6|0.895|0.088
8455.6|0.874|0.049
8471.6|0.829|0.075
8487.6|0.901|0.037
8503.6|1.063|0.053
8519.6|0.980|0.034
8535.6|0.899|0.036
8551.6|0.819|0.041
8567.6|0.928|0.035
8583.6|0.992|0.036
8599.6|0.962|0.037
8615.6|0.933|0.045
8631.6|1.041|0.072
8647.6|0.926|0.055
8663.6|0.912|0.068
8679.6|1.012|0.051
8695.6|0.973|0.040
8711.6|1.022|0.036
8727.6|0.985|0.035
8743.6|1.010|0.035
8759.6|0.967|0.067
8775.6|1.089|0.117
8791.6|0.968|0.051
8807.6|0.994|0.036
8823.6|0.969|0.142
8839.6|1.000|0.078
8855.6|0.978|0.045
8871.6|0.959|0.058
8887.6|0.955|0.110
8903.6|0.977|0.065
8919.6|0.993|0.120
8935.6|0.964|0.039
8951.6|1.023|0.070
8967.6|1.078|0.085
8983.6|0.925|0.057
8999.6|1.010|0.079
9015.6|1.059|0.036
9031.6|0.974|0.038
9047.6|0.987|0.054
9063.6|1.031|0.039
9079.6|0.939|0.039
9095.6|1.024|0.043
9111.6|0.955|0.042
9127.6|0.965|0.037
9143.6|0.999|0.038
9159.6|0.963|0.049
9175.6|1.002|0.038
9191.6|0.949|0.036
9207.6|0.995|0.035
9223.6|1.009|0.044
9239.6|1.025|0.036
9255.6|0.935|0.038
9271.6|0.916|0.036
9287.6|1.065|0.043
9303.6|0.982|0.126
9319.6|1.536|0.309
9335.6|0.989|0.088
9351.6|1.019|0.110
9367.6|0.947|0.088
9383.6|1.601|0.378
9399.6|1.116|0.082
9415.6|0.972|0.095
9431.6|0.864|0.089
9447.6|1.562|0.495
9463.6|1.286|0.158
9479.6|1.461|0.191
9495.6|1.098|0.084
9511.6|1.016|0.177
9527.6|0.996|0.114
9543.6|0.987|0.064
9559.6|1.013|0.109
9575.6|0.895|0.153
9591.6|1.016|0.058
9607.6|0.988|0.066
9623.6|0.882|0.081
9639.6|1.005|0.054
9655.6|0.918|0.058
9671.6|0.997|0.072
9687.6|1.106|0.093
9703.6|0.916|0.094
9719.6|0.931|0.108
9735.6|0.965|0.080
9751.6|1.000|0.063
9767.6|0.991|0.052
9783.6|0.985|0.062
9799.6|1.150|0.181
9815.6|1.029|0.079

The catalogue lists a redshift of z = 0.623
